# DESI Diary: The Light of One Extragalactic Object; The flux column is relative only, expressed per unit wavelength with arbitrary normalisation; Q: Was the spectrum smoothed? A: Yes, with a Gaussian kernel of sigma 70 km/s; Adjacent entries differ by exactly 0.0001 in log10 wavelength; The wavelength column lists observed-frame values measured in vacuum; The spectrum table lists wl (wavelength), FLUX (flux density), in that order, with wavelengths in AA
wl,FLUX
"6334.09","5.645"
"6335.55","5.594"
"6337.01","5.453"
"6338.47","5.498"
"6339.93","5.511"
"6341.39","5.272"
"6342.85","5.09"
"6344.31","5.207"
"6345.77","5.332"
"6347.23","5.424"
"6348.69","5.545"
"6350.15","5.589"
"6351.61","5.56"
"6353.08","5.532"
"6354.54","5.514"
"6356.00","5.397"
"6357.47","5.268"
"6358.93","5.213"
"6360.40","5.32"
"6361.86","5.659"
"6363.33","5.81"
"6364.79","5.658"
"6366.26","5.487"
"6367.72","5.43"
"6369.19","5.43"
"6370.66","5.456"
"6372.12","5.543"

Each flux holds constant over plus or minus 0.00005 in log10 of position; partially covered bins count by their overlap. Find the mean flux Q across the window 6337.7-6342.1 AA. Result 5.43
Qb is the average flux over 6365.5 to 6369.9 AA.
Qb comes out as 5.45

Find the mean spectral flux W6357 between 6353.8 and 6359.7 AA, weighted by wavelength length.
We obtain 5.35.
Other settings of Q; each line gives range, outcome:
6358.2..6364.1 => 5.5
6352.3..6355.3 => 5.52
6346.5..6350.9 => 5.53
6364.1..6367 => 5.57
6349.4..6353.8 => 5.56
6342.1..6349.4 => 5.32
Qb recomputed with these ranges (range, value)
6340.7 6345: 5.19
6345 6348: 5.39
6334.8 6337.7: 5.52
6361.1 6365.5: 5.71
